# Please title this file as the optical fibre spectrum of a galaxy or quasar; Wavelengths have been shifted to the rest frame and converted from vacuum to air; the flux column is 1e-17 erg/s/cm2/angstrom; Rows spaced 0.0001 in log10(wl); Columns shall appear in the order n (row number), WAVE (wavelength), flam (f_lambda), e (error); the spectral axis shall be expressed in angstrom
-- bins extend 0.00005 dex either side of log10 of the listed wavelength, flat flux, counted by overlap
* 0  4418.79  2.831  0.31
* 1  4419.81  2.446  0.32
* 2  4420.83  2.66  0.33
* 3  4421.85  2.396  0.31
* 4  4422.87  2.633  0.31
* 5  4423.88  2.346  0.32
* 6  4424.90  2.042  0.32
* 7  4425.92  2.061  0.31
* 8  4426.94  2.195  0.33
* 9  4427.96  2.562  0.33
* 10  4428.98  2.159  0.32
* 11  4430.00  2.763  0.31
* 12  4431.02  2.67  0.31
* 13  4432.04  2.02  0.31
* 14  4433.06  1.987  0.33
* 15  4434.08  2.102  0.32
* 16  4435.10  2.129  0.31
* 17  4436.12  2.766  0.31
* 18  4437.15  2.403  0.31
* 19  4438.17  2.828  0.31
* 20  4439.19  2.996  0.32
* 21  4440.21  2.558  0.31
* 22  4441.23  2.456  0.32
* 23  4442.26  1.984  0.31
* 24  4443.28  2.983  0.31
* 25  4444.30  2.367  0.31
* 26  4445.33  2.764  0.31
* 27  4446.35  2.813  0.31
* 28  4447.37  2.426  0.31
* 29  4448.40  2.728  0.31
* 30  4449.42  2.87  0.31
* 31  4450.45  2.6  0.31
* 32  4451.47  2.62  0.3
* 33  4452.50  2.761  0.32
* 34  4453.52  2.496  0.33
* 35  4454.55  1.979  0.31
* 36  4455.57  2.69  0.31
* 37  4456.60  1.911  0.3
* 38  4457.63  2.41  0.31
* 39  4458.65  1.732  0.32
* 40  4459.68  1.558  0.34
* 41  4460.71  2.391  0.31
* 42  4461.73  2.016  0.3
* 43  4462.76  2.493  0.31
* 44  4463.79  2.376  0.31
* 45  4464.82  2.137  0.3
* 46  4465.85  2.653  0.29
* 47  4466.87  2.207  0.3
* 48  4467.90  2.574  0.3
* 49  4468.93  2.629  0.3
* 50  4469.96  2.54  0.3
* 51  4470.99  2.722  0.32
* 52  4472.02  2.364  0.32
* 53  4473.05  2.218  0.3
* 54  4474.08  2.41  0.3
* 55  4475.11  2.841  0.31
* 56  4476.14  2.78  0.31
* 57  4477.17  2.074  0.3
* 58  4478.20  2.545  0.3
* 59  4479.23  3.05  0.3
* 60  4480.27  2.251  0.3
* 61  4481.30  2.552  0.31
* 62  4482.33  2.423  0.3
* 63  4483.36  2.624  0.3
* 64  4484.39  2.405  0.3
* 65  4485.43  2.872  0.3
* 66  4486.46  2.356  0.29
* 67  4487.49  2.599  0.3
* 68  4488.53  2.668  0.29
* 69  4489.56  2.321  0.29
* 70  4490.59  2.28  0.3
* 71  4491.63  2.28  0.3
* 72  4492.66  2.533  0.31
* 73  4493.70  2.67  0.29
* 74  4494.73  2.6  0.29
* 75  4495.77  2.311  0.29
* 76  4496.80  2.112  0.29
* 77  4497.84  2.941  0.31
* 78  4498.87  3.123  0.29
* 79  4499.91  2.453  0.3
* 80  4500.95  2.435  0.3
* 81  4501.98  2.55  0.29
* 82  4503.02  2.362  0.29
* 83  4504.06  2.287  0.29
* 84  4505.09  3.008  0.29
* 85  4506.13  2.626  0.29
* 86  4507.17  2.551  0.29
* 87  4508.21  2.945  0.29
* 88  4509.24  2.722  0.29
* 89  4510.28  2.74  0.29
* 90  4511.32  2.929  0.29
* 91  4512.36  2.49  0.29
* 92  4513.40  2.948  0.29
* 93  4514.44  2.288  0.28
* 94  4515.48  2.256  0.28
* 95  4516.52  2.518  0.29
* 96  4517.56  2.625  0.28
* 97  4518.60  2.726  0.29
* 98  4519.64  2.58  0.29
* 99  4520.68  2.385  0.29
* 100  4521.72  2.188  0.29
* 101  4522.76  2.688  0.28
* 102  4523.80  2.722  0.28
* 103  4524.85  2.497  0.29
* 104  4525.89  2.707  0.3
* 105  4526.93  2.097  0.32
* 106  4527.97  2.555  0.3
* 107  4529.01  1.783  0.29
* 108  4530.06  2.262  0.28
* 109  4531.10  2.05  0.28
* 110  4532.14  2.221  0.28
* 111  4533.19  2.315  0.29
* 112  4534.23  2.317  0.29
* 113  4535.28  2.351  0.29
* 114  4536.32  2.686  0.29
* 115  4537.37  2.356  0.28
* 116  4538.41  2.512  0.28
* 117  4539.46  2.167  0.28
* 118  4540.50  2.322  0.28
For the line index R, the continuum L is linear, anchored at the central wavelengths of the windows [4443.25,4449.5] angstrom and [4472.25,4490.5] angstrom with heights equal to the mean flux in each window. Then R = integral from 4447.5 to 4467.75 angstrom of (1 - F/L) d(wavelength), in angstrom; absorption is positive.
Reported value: 2.1 angstrom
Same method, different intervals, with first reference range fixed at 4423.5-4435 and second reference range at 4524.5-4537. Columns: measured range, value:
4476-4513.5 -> -4.5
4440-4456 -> -2.1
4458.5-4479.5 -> -1.1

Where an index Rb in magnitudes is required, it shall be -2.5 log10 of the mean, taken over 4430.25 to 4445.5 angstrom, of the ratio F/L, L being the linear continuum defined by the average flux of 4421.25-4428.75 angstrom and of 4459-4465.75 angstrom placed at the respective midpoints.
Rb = -0.09 mag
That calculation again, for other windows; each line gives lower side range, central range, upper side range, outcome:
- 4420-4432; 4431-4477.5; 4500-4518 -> 0.01 mag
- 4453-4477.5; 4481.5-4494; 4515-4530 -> -0.05 mag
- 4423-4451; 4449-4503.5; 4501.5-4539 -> 0.01 mag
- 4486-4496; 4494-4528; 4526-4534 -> -0.11 mag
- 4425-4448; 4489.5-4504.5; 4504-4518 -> 0.05 mag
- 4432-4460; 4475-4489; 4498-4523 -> -0.01 mag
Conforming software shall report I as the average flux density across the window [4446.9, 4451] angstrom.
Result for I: 2.66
